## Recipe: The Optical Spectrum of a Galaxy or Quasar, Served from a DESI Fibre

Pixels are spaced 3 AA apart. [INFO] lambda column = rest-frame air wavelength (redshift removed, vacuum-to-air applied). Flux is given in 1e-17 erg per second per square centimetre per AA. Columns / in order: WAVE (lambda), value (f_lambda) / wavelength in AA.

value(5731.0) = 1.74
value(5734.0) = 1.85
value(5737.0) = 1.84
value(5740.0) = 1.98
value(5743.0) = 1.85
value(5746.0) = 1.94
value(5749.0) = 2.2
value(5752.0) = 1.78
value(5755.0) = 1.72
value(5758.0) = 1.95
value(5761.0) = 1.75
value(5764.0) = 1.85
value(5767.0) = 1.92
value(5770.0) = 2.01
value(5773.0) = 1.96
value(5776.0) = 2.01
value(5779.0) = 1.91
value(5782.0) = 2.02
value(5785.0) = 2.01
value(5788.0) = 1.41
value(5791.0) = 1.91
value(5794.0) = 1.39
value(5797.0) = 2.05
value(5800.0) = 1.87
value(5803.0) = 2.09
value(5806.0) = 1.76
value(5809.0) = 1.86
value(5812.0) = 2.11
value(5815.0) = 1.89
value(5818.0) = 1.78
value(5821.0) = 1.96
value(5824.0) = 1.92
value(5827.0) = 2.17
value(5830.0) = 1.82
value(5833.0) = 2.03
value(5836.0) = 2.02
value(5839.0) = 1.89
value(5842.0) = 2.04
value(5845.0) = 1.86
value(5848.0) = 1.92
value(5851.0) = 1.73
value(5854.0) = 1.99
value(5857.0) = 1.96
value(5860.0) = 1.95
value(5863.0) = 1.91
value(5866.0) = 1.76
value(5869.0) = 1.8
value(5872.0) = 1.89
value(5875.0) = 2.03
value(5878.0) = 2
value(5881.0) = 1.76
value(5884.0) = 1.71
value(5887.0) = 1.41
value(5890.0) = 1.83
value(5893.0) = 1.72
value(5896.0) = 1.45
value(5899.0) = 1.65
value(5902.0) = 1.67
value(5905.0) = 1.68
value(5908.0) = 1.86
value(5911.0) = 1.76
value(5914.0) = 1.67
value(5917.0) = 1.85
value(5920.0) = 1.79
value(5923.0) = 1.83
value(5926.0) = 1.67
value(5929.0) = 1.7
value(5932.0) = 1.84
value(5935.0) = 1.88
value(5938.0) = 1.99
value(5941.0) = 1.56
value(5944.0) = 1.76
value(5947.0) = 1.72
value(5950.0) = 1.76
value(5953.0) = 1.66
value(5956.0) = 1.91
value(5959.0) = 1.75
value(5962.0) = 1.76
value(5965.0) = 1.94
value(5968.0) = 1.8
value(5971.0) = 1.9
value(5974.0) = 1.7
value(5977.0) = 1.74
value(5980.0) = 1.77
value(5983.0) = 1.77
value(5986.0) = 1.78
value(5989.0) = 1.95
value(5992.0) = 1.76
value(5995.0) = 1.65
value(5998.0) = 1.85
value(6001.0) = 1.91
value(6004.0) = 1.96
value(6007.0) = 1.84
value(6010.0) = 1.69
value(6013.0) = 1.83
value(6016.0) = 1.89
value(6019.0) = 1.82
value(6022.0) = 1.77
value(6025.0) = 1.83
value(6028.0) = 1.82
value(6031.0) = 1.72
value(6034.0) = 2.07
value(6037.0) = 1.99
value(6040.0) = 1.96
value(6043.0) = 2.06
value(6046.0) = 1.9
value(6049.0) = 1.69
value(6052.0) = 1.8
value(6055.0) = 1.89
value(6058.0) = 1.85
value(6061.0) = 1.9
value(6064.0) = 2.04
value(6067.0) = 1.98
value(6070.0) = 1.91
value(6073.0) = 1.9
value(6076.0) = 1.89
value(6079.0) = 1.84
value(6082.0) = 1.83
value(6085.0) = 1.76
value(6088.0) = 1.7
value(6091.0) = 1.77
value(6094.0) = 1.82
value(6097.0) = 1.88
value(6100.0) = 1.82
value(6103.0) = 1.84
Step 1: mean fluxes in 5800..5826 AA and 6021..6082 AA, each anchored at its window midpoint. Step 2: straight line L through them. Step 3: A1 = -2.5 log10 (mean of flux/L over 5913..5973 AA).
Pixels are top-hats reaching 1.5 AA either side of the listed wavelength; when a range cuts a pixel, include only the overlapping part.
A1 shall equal 0.07 mag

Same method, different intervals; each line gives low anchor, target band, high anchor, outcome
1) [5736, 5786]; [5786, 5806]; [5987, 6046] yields 0.07 mag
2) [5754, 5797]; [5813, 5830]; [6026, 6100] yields -0.05 mag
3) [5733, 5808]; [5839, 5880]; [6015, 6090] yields -0.02 mag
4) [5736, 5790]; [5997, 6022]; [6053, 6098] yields 0.02 mag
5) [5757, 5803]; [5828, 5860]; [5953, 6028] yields -0.04 mag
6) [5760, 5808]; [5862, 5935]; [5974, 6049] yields 0.06 mag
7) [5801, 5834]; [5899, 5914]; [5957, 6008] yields 0.09 mag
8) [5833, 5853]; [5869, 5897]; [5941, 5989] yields 0.07 mag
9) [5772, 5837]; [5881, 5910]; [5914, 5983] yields 0.10 mag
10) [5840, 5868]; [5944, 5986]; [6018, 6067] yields 0.06 mag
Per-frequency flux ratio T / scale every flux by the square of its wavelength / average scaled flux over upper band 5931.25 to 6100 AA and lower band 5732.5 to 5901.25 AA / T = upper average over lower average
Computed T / 1.0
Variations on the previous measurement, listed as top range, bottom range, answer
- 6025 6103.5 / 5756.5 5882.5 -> 1.07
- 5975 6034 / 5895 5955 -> 1.07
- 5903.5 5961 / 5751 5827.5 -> 0.99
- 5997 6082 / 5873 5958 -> 1.12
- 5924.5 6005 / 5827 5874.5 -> 0.97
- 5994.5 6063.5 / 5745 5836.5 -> 1.06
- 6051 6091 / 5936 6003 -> 1.08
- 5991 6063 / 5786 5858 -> 1.05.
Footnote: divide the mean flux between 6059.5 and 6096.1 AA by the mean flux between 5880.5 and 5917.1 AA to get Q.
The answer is 1.10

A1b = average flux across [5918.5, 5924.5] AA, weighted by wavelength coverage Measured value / 1.81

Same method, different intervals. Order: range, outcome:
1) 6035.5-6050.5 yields 1.92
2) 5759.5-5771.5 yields 1.88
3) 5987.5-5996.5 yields 1.79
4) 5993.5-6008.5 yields 1.84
